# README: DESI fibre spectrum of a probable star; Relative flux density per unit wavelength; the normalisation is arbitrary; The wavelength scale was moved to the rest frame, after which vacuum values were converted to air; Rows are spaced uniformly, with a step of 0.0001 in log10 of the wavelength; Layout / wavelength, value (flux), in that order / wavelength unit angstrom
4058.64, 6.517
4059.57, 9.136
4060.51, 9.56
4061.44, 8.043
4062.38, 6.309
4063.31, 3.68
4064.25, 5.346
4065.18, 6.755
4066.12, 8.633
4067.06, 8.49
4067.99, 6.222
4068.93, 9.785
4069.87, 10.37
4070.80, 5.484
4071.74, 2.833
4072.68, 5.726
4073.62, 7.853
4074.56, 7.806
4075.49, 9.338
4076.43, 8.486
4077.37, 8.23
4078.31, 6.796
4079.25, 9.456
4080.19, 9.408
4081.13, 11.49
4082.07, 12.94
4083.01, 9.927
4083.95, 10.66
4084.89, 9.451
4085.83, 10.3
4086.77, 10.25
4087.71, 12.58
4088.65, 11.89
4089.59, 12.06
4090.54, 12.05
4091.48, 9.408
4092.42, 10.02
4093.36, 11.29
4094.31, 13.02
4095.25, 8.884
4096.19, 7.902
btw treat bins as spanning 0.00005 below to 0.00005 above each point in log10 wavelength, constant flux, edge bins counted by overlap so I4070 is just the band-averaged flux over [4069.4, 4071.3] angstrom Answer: 7.86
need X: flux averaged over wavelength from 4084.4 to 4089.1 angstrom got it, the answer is 10.9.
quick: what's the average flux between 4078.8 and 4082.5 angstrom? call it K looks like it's 10.8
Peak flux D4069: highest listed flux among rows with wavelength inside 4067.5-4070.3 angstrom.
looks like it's 10.37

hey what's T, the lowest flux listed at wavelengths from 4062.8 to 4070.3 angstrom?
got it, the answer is 3.68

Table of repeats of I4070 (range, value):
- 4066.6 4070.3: 8.7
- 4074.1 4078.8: 8.14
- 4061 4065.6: 6.01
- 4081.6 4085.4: 10.7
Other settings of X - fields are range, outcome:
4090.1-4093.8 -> 10.7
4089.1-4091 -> 12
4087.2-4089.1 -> 12.2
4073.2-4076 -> 8.36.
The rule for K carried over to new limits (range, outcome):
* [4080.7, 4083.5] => 11.4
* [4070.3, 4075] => 5.96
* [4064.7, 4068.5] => 7.54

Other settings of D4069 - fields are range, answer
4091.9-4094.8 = 13.02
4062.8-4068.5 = 8.633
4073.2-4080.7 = 9.456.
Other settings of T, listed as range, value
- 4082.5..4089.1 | 9.451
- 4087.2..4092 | 9.408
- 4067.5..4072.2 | 2.833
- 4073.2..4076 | 7.806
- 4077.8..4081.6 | 6.796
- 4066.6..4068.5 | 6.222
